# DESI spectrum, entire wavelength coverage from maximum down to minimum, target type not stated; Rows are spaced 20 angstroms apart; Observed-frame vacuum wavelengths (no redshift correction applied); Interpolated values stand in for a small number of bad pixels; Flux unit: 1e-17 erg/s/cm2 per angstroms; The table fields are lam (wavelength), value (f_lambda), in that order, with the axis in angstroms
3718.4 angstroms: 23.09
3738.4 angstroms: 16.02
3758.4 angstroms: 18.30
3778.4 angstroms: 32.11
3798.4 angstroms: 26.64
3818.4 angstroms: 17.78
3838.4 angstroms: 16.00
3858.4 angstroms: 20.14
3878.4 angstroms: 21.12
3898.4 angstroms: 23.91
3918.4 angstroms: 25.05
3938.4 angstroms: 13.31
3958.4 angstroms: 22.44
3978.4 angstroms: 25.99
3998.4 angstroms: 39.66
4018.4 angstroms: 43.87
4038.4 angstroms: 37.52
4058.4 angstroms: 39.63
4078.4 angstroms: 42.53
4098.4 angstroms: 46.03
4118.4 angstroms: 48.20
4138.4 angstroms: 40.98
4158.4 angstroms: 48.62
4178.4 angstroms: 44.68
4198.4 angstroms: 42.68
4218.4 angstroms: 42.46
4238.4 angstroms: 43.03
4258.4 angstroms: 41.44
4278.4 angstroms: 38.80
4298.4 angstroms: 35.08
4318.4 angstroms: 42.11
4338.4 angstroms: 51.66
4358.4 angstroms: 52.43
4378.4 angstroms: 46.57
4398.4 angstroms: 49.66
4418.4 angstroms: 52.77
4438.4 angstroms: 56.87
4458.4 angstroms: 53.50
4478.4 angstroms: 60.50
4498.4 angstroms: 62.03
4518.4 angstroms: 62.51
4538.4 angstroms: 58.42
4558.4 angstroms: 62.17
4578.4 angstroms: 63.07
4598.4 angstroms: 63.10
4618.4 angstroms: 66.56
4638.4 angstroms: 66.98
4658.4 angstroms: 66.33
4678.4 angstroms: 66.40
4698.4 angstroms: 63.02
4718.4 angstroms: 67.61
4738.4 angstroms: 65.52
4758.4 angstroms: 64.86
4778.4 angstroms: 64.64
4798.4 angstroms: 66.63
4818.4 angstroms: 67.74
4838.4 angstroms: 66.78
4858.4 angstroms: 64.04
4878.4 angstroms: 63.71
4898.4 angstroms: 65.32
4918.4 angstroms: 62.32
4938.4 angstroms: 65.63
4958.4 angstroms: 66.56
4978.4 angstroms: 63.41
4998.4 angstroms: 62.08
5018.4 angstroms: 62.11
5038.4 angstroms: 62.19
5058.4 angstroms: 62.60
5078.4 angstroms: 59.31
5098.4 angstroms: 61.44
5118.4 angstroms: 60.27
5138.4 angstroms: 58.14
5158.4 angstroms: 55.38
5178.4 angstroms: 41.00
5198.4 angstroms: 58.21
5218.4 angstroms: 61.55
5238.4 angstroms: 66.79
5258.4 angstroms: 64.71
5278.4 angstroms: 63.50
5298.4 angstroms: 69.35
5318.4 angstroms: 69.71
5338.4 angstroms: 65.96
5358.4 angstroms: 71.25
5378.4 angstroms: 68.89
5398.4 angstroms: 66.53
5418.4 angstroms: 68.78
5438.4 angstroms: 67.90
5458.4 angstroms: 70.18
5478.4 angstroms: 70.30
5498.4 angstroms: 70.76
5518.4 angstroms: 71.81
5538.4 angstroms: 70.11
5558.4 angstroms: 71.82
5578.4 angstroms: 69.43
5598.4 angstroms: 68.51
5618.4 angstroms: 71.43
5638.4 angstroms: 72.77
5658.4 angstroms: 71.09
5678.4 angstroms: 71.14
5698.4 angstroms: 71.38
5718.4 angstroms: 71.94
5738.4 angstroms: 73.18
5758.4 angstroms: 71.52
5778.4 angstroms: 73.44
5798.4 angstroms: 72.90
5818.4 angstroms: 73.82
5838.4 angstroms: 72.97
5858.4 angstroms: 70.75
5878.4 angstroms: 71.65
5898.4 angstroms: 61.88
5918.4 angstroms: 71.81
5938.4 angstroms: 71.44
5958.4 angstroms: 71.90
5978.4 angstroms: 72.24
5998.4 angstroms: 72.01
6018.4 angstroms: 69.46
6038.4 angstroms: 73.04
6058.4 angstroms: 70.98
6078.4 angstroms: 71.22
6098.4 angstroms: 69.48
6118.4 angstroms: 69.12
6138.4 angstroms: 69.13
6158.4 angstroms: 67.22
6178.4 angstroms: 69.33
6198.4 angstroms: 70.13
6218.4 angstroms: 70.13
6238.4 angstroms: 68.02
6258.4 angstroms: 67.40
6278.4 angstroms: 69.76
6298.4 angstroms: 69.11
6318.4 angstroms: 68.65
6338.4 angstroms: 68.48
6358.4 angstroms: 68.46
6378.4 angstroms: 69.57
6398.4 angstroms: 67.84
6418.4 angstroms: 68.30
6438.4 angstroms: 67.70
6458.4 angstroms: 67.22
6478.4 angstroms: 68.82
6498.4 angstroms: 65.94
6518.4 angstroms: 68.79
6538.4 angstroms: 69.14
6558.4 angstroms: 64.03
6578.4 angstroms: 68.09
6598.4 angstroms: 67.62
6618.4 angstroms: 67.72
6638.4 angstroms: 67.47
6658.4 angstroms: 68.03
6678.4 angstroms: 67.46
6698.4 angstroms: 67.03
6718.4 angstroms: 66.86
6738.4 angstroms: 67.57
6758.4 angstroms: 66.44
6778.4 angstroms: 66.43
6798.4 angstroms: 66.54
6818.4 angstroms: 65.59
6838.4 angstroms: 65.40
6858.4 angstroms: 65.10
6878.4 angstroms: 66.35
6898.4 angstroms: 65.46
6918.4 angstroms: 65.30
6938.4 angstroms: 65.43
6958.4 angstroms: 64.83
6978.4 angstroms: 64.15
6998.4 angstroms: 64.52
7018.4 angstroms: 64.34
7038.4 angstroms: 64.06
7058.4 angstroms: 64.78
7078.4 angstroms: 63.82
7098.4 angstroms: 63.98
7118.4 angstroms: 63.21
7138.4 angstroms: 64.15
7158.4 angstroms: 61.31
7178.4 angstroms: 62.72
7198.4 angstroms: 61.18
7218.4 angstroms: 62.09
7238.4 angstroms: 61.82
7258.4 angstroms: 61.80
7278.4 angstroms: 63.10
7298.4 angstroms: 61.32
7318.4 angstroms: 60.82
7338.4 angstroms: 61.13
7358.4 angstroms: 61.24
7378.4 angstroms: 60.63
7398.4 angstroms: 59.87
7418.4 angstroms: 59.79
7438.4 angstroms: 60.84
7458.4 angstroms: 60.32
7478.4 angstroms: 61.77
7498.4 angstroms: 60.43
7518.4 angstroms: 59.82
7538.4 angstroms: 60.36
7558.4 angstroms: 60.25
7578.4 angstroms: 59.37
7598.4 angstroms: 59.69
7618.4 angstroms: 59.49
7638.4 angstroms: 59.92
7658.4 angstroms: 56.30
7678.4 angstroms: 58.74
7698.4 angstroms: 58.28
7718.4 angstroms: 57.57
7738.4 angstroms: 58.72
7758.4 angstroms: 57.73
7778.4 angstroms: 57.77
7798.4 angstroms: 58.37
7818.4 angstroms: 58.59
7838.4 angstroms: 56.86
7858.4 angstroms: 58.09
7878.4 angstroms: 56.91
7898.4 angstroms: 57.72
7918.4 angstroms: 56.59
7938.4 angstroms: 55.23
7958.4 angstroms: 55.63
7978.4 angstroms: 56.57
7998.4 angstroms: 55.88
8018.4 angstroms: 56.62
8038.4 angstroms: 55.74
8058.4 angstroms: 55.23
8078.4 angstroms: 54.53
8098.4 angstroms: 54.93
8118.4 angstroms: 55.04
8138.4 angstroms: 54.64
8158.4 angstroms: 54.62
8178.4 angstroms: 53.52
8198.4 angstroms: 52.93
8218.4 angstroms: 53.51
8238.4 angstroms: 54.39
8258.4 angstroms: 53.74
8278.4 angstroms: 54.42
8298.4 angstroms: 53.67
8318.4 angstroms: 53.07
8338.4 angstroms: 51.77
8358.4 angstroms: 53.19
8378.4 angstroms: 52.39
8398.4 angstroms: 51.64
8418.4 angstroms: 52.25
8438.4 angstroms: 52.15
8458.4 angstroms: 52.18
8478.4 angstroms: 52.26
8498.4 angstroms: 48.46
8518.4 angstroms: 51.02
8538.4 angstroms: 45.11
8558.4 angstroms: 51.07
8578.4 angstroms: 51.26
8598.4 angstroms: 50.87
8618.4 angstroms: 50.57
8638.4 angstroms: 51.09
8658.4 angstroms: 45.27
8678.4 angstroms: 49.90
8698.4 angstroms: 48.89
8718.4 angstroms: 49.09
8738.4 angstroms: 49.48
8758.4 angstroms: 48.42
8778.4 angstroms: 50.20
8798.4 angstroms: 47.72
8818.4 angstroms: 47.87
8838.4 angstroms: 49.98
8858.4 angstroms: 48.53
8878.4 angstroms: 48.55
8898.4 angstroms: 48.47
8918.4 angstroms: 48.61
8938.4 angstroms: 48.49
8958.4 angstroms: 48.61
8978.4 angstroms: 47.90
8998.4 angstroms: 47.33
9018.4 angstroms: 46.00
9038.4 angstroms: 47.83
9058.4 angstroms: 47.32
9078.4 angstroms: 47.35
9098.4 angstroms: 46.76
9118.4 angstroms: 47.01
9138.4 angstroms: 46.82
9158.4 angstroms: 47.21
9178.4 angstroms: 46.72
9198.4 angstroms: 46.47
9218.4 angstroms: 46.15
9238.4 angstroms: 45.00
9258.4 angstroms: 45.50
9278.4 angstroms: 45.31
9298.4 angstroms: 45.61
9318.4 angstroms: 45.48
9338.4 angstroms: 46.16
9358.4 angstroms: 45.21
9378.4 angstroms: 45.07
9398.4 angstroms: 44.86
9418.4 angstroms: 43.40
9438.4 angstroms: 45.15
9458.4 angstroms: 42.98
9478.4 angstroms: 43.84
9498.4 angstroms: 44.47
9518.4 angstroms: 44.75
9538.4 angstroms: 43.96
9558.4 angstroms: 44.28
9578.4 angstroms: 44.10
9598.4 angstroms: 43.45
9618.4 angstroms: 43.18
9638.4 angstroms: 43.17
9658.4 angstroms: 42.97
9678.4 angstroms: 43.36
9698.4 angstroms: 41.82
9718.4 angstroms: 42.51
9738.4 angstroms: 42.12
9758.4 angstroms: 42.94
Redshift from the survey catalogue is 0.000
